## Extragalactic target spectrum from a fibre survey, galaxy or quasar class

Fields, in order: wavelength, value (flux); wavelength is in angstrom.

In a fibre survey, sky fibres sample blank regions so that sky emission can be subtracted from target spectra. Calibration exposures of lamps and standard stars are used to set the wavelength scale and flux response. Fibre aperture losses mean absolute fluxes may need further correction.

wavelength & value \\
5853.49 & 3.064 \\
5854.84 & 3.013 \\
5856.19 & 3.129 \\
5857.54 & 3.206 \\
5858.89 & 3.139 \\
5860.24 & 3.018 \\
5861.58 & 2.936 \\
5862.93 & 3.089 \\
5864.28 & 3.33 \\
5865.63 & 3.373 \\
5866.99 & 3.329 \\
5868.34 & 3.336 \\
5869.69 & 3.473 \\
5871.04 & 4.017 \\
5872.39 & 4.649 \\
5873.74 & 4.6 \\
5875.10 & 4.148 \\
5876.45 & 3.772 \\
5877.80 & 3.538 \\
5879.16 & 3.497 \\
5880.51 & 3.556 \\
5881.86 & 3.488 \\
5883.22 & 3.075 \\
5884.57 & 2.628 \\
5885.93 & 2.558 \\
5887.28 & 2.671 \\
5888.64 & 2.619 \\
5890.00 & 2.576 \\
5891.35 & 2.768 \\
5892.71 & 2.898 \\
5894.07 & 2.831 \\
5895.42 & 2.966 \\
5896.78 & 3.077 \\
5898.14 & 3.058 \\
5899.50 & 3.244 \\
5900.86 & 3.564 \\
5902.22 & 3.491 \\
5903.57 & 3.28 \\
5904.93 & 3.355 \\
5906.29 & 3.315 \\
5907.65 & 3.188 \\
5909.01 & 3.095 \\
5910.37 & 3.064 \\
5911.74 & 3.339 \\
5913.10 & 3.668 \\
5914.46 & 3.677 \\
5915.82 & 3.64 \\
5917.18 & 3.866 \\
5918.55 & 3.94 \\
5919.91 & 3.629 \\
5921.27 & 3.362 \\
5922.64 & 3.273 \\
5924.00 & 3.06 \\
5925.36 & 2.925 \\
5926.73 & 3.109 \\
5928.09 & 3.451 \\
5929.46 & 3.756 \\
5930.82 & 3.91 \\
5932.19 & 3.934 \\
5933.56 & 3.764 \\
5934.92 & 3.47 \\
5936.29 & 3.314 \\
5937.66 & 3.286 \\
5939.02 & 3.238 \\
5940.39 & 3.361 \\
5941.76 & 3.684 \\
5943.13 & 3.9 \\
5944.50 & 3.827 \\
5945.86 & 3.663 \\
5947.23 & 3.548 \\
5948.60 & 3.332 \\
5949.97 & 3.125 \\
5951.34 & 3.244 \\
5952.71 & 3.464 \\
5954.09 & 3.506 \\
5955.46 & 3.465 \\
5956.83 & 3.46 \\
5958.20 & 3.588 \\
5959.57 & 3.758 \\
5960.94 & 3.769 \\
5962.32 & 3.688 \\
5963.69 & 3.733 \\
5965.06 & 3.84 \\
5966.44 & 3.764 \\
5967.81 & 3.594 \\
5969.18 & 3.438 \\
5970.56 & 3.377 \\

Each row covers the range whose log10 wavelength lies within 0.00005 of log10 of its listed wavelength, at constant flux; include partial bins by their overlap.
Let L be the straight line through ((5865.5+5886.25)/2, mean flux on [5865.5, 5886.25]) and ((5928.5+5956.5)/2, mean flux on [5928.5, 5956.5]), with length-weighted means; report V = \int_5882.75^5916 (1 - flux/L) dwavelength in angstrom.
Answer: 4.4 angstrom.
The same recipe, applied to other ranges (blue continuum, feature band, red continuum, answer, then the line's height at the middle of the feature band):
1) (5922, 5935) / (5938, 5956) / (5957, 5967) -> 0.6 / 3.61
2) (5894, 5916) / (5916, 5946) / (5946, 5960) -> -1.4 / 3.38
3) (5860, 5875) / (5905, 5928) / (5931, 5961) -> 1.1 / 3.56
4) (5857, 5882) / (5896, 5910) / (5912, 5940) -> 1.1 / 3.53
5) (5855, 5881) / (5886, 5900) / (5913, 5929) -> 2.6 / 3.5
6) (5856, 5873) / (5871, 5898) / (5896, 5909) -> 0.5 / 3.33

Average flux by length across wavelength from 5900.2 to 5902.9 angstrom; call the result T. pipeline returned 3.54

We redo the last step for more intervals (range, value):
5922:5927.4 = 3.09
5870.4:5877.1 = 4.24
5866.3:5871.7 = 3.53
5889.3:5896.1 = 2.81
